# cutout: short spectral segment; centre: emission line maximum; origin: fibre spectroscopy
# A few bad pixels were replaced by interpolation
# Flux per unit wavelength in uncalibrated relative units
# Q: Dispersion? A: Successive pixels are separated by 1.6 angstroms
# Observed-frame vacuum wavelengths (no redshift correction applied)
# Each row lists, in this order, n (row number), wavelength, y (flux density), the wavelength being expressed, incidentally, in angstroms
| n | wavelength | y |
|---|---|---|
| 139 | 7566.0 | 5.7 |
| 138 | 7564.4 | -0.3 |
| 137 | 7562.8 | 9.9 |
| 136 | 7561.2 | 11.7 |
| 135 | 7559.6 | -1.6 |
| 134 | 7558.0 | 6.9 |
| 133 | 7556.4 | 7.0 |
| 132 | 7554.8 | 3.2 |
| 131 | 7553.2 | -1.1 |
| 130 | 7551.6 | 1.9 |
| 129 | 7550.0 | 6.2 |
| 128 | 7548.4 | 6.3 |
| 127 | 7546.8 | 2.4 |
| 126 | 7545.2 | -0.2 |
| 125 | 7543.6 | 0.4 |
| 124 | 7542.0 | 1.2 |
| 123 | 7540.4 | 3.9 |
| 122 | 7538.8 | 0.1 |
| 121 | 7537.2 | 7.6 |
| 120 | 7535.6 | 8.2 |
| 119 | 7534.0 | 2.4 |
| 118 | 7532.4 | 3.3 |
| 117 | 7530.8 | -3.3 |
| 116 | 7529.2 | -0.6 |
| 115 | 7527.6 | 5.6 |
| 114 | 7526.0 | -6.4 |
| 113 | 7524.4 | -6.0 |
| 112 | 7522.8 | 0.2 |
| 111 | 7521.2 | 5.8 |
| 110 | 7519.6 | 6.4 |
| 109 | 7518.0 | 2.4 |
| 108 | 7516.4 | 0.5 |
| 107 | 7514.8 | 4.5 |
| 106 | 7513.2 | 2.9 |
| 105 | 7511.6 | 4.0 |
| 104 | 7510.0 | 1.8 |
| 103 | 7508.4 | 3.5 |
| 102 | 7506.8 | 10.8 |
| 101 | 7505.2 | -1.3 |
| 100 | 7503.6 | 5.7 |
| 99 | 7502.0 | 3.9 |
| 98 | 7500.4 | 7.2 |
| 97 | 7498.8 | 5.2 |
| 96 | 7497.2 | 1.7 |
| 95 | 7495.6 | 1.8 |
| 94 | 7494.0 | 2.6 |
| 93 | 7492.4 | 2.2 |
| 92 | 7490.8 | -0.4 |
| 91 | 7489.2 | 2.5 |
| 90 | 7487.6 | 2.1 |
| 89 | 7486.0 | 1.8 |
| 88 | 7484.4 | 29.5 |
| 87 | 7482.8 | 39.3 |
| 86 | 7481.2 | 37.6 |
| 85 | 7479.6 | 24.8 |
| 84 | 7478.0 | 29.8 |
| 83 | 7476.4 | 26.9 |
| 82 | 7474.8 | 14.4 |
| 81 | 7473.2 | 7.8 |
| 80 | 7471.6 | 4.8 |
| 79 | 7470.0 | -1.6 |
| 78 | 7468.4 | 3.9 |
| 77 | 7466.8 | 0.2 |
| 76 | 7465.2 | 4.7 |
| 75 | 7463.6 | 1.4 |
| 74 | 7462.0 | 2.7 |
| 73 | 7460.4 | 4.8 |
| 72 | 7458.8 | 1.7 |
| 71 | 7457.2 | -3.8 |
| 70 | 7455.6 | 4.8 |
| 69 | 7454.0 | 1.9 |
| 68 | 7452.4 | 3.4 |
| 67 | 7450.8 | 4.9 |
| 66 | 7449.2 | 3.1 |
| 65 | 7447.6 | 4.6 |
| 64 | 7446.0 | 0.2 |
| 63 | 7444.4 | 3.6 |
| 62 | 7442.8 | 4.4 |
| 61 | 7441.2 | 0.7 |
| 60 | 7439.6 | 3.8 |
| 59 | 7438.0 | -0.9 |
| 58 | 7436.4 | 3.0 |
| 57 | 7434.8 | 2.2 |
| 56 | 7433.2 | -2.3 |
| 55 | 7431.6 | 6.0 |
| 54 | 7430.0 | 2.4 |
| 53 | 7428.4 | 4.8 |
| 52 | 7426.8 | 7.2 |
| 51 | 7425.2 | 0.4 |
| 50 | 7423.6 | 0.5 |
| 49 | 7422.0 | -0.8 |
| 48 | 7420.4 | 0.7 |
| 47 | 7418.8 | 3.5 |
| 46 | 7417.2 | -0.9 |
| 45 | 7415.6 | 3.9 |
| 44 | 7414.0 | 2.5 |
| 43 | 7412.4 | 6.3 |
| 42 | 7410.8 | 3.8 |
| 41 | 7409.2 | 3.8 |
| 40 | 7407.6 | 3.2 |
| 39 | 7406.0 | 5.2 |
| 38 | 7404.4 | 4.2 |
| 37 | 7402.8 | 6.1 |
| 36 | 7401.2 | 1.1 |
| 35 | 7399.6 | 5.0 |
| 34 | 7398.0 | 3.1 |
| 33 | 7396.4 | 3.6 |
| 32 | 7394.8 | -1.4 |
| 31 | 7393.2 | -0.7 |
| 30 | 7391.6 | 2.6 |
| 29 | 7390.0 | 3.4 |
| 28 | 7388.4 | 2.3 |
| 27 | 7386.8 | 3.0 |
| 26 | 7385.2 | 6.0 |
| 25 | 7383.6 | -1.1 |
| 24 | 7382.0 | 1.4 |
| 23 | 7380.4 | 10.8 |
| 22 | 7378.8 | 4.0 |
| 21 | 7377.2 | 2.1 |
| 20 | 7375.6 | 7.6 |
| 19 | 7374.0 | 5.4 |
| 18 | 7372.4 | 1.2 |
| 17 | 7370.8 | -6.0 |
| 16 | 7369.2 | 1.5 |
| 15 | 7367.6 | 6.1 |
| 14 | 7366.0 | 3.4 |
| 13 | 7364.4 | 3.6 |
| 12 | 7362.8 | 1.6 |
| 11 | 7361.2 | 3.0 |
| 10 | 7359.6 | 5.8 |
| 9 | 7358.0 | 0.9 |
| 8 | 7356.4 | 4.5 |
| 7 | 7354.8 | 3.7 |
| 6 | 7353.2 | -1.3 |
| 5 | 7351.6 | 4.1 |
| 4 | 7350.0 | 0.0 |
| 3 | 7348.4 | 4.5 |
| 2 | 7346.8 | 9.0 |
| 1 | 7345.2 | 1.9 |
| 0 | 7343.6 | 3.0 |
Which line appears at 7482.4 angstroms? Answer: [O II]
